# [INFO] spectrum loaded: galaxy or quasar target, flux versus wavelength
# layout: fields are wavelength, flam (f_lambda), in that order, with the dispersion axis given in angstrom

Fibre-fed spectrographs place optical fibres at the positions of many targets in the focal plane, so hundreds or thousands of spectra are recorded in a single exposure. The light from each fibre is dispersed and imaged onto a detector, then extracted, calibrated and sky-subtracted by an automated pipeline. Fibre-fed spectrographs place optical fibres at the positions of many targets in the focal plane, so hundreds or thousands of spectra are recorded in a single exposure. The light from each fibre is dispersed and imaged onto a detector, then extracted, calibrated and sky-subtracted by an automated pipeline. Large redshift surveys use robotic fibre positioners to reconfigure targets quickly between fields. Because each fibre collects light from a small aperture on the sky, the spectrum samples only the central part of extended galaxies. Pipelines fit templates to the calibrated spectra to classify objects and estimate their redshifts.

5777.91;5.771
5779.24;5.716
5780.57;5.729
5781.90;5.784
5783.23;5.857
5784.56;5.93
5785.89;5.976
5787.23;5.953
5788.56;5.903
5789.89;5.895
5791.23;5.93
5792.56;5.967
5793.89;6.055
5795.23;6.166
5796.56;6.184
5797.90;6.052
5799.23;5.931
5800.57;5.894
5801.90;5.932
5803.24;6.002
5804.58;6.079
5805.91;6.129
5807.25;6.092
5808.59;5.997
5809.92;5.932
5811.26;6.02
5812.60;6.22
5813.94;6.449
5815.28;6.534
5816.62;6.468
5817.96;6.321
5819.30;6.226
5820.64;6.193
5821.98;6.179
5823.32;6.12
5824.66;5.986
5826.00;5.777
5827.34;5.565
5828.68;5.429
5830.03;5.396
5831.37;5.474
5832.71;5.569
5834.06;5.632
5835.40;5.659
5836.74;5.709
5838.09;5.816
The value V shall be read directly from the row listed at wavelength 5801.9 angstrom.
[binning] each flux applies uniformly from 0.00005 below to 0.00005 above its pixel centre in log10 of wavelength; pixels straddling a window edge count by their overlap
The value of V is 5.932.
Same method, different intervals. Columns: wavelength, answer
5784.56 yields 5.93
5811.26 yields 6.02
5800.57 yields 5.894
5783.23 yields 5.857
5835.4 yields 5.659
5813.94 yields 6.449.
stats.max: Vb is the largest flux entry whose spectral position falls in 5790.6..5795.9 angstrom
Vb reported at 6.166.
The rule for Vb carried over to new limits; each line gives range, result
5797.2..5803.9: 6.052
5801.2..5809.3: 6.129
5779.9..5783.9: 5.857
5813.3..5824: 6.534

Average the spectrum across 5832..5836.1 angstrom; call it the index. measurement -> 5.62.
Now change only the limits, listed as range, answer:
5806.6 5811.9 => 6.01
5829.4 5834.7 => 5.52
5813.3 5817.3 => 6.48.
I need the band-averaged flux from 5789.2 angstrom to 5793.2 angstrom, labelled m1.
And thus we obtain 5.93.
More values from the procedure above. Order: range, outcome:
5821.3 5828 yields 5.93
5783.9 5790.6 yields 5.93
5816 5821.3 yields 6.3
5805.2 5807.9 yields 6.12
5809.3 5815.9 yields 6.22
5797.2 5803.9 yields 5.96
